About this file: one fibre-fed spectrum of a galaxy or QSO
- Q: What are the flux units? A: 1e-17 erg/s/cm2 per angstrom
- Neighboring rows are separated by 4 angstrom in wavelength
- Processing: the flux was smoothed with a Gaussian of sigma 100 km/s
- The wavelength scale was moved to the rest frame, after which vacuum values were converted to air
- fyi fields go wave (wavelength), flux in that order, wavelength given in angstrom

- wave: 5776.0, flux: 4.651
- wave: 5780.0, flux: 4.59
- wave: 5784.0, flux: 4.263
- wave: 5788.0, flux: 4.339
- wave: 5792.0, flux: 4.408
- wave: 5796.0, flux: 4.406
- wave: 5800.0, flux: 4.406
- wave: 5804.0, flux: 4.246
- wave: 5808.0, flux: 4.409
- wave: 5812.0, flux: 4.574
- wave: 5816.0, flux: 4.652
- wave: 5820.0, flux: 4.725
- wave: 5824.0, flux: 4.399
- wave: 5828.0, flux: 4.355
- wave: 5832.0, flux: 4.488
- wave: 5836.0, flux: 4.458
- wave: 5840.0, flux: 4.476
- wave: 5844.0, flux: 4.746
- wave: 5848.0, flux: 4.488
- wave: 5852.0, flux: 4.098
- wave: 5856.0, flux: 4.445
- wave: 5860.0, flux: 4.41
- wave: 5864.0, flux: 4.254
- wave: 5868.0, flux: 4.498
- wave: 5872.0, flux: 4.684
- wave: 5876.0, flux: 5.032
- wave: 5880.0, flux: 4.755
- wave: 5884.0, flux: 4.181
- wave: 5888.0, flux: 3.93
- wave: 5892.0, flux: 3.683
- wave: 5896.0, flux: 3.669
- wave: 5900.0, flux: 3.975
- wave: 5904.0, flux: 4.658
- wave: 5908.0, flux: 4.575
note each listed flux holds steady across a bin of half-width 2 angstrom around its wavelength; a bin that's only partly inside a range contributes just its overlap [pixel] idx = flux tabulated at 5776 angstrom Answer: 4.651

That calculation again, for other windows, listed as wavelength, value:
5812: 4.574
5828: 4.355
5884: 4.181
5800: 4.406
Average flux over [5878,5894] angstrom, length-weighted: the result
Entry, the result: 4.14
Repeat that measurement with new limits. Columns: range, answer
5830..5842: 4.47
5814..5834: 4.52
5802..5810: 4.33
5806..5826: 4.55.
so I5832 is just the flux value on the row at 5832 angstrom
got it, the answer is 4.488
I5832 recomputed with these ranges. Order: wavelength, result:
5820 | 4.725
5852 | 4.098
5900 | 3.975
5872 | 4.684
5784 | 4.263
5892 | 3.683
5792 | 4.408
